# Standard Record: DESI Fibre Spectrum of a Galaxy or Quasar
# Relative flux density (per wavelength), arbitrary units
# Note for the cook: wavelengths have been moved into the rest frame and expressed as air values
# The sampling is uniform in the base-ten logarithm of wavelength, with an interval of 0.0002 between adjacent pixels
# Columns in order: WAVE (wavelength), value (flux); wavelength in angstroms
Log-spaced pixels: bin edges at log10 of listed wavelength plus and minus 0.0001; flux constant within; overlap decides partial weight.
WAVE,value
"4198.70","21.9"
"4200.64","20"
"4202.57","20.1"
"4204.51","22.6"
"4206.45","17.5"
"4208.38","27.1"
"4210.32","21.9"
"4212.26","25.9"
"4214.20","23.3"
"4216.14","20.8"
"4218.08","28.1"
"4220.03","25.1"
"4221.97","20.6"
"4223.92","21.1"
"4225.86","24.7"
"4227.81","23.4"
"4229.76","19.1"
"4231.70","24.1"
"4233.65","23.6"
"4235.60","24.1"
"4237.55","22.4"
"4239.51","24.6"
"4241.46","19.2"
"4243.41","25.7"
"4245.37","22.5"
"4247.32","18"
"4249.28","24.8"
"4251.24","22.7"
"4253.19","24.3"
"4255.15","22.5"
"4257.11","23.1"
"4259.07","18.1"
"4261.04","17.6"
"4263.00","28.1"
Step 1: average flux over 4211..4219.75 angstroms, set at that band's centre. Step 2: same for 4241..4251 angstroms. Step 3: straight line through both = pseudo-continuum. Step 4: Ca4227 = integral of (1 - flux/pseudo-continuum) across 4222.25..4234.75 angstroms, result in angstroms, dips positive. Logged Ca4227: 0.5 angstroms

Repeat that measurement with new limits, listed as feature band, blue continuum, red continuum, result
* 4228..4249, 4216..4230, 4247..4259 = 0.3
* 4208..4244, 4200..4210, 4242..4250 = -2.1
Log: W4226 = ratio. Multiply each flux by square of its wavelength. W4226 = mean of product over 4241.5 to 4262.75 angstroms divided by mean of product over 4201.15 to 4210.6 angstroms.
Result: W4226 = 1.03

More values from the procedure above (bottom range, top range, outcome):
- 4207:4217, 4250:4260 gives 0.96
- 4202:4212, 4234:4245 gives 1.06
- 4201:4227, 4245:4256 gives 1.00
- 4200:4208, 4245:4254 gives 1.11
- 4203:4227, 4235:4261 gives 0.98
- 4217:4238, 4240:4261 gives 0.95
